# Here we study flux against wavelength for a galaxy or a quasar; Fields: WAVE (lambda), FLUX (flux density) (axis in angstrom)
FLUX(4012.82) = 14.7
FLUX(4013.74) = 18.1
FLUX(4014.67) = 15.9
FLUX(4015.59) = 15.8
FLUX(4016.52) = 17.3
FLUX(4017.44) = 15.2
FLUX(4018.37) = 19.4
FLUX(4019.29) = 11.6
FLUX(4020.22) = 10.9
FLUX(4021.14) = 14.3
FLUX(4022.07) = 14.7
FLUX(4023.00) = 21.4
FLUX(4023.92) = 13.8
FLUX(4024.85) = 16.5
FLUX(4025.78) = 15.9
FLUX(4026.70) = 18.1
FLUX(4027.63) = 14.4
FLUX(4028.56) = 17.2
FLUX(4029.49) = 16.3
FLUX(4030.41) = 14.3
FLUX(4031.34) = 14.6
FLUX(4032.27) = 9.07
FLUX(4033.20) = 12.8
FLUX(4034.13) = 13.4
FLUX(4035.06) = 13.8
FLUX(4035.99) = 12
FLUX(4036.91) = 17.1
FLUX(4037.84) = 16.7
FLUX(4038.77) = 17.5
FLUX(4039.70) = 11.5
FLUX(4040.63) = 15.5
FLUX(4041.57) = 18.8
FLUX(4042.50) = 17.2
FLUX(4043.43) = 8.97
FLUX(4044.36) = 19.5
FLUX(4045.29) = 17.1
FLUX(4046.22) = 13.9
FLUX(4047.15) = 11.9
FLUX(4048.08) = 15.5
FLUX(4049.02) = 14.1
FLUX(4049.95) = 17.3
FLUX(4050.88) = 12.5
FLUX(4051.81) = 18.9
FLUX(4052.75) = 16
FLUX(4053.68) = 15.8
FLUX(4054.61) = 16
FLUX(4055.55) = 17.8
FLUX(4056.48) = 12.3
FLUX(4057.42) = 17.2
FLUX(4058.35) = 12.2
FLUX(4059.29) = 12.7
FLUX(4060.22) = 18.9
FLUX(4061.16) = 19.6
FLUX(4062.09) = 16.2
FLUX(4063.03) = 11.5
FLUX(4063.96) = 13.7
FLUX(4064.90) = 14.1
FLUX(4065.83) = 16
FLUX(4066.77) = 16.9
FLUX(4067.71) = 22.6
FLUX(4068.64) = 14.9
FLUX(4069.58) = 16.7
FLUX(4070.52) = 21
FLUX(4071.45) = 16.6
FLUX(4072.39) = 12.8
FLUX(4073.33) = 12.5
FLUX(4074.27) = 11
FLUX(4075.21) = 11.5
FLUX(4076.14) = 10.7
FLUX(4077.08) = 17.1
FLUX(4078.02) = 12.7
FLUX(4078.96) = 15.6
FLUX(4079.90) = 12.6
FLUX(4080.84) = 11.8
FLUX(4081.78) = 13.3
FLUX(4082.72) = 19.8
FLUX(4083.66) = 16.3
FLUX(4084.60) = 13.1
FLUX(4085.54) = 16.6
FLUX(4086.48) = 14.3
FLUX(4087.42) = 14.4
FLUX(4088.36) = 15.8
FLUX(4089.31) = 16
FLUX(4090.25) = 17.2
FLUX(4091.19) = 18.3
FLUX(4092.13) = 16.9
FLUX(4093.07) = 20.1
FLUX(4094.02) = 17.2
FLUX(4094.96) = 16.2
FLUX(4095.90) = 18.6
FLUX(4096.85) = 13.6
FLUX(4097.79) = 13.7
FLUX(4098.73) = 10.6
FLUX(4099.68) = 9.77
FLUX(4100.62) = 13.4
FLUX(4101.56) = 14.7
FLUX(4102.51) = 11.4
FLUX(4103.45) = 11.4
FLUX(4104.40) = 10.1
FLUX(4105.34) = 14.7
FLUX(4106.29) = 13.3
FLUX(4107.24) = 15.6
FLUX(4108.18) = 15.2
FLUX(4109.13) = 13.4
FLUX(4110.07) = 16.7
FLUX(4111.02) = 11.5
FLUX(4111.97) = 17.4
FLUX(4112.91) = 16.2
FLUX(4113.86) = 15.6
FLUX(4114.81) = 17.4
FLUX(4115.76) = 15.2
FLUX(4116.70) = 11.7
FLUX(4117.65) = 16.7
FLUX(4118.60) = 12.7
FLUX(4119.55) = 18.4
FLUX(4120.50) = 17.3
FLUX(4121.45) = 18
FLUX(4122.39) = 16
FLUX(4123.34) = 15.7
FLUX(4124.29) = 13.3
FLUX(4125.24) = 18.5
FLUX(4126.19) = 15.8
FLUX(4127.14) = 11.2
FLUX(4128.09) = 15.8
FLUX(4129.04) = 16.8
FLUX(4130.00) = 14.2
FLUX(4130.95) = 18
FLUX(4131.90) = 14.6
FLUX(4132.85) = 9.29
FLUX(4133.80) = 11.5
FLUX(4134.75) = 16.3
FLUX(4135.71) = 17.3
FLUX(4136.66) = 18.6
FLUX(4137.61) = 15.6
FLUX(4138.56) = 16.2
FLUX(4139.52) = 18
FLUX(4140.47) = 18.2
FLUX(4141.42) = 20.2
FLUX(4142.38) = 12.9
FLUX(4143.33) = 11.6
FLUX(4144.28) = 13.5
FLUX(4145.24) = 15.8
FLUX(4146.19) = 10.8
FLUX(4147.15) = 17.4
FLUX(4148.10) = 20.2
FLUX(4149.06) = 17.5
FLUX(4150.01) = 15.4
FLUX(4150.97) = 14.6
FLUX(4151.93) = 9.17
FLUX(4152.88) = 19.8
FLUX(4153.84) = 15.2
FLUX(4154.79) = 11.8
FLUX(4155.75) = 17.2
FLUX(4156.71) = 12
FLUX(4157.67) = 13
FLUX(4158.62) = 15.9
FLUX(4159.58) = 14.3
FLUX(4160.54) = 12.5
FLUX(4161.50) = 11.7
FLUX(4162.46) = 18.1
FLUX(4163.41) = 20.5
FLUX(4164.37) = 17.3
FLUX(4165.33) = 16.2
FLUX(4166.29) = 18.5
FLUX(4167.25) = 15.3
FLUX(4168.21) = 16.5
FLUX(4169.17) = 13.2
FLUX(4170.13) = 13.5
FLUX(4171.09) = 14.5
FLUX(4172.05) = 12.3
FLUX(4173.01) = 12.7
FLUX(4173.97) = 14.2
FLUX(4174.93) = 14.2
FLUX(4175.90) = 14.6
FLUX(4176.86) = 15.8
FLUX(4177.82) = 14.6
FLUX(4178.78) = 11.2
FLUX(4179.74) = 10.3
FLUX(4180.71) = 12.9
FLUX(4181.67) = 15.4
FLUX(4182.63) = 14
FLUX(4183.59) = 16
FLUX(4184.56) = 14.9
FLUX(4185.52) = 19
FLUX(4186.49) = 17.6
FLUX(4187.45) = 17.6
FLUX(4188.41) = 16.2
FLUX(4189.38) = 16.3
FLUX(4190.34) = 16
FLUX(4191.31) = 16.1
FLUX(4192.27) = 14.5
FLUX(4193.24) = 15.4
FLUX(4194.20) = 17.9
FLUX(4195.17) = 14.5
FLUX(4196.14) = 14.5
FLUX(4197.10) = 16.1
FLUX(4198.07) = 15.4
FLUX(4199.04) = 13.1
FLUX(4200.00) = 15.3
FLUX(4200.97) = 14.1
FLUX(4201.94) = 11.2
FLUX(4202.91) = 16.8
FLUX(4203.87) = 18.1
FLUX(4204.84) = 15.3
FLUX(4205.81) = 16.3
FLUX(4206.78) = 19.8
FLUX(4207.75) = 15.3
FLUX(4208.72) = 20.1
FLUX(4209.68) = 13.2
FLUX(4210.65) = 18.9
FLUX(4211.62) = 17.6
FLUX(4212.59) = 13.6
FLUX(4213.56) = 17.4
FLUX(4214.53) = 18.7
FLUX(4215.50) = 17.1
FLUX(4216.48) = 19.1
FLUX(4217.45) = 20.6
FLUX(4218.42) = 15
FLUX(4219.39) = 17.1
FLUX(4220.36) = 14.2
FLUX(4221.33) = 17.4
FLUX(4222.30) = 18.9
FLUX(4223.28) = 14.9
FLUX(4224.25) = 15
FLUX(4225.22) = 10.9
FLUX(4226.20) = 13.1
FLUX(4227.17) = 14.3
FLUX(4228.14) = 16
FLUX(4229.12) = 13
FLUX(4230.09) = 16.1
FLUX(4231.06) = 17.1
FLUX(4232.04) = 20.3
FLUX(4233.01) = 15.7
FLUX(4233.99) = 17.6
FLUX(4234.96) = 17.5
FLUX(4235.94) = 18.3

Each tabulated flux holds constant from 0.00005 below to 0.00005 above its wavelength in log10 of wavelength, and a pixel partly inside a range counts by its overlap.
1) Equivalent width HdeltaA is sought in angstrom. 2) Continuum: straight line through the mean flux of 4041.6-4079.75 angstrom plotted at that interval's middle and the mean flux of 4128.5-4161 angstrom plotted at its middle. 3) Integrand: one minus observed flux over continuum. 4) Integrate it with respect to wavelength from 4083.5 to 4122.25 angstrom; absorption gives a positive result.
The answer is 0.43 angstrom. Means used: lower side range 15.3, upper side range 15.2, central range 15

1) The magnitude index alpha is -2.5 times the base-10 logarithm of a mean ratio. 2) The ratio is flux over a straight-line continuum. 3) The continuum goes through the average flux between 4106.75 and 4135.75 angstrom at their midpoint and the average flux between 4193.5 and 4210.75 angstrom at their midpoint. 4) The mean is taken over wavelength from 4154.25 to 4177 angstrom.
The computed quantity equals 0.05 mag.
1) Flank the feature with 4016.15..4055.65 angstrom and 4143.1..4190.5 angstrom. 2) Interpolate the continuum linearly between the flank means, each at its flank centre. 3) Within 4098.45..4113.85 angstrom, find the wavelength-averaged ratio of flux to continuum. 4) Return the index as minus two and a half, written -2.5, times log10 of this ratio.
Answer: 0.12 mag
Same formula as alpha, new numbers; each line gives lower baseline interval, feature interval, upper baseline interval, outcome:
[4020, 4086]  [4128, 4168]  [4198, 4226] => 0.022 mag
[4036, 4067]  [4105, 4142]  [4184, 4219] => 0.019 mag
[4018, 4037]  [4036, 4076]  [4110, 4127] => -0.026 mag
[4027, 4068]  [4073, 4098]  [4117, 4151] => 0.023 mag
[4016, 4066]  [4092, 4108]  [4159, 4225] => 0.090 mag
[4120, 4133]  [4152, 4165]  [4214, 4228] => 0.039 mag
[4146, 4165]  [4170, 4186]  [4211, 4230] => 0.103 mag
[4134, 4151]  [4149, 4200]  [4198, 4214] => 0.071 mag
